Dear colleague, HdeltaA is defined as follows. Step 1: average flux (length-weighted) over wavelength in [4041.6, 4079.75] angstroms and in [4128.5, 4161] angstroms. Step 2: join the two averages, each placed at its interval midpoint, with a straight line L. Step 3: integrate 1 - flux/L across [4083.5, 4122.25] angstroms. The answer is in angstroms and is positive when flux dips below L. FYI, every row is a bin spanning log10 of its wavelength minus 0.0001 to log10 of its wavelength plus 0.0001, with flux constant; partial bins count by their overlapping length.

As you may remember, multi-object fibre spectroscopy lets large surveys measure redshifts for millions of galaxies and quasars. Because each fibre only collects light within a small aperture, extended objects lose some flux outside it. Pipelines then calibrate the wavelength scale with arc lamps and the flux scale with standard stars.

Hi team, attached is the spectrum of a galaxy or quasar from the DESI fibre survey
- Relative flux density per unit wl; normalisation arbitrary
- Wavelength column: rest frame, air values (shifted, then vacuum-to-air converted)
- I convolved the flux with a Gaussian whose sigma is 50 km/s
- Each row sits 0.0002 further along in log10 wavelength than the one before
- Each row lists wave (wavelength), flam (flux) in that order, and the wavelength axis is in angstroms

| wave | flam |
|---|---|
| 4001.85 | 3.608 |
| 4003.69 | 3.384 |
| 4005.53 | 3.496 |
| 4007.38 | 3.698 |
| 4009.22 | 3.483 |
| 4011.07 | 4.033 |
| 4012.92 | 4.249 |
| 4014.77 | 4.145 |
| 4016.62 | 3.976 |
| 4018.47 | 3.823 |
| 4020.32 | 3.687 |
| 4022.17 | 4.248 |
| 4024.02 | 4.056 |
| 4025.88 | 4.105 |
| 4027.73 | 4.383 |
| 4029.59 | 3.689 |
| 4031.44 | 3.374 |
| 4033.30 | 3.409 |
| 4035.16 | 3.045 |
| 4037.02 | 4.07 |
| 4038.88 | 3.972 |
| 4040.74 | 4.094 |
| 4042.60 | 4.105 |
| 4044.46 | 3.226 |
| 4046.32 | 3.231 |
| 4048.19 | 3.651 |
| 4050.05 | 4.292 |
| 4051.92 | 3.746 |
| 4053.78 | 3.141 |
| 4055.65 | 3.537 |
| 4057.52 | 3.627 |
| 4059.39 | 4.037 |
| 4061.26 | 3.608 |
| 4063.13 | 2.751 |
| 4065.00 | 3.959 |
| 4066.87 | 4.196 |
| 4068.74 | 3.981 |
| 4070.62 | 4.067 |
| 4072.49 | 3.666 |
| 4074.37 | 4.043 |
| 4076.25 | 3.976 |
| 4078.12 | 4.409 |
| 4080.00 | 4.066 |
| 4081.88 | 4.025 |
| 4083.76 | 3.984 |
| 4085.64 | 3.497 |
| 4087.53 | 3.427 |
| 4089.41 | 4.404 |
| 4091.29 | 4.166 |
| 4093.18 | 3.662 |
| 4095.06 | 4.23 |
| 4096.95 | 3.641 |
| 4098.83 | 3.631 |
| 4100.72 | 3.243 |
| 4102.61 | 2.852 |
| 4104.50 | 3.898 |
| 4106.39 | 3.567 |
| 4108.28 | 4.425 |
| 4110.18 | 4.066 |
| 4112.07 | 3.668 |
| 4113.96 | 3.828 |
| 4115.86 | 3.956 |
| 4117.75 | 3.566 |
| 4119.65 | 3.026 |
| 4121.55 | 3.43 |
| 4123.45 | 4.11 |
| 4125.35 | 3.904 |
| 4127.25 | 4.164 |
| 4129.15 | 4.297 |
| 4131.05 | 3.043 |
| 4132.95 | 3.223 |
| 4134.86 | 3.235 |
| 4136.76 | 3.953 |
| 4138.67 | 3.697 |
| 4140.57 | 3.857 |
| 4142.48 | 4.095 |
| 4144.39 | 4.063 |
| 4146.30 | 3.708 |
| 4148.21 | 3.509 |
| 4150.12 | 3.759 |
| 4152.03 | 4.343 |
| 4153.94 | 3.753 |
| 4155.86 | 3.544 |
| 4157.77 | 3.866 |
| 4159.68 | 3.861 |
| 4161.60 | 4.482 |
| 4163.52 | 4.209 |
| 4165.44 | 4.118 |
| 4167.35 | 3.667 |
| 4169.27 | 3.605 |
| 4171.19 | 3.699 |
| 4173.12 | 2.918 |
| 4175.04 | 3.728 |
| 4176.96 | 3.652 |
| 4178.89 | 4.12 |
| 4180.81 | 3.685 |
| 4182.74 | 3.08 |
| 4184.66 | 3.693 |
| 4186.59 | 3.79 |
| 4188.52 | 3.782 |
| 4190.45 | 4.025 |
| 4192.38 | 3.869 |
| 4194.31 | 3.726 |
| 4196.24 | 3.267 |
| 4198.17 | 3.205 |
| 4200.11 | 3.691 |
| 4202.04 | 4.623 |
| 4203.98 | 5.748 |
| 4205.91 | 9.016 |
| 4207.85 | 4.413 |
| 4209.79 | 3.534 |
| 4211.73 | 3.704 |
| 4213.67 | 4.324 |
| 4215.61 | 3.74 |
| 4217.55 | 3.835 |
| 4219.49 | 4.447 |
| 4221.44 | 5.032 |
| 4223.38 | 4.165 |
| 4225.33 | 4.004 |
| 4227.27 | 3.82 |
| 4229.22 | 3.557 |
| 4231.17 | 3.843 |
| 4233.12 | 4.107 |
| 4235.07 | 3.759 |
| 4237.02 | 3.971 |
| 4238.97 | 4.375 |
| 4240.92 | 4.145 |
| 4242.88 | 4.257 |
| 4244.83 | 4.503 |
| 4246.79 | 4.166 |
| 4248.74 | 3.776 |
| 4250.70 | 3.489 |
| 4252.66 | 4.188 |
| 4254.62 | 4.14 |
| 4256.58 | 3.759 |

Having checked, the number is 0.5 angstroms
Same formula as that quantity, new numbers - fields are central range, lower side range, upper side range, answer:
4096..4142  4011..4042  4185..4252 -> 3.94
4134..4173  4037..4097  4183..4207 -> 3.17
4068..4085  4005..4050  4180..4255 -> -0.54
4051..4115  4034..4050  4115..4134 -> -1.89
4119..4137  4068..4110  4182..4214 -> 1.58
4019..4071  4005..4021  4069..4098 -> 1.86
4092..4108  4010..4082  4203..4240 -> 1.48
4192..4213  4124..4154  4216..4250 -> -2.38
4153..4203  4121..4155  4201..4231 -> 4.78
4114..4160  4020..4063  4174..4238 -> 2.24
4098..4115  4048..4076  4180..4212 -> 0.93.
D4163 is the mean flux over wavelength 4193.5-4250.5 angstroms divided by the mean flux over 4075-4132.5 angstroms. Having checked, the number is 1.11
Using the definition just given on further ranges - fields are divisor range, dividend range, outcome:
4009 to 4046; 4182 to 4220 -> 1.08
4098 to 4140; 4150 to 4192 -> 1.03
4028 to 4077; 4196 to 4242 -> 1.15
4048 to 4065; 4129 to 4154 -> 1.03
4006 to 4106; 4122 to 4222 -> 1.04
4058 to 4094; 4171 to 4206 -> 1.02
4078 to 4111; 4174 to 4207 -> 1.09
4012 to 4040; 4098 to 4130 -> 0.96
